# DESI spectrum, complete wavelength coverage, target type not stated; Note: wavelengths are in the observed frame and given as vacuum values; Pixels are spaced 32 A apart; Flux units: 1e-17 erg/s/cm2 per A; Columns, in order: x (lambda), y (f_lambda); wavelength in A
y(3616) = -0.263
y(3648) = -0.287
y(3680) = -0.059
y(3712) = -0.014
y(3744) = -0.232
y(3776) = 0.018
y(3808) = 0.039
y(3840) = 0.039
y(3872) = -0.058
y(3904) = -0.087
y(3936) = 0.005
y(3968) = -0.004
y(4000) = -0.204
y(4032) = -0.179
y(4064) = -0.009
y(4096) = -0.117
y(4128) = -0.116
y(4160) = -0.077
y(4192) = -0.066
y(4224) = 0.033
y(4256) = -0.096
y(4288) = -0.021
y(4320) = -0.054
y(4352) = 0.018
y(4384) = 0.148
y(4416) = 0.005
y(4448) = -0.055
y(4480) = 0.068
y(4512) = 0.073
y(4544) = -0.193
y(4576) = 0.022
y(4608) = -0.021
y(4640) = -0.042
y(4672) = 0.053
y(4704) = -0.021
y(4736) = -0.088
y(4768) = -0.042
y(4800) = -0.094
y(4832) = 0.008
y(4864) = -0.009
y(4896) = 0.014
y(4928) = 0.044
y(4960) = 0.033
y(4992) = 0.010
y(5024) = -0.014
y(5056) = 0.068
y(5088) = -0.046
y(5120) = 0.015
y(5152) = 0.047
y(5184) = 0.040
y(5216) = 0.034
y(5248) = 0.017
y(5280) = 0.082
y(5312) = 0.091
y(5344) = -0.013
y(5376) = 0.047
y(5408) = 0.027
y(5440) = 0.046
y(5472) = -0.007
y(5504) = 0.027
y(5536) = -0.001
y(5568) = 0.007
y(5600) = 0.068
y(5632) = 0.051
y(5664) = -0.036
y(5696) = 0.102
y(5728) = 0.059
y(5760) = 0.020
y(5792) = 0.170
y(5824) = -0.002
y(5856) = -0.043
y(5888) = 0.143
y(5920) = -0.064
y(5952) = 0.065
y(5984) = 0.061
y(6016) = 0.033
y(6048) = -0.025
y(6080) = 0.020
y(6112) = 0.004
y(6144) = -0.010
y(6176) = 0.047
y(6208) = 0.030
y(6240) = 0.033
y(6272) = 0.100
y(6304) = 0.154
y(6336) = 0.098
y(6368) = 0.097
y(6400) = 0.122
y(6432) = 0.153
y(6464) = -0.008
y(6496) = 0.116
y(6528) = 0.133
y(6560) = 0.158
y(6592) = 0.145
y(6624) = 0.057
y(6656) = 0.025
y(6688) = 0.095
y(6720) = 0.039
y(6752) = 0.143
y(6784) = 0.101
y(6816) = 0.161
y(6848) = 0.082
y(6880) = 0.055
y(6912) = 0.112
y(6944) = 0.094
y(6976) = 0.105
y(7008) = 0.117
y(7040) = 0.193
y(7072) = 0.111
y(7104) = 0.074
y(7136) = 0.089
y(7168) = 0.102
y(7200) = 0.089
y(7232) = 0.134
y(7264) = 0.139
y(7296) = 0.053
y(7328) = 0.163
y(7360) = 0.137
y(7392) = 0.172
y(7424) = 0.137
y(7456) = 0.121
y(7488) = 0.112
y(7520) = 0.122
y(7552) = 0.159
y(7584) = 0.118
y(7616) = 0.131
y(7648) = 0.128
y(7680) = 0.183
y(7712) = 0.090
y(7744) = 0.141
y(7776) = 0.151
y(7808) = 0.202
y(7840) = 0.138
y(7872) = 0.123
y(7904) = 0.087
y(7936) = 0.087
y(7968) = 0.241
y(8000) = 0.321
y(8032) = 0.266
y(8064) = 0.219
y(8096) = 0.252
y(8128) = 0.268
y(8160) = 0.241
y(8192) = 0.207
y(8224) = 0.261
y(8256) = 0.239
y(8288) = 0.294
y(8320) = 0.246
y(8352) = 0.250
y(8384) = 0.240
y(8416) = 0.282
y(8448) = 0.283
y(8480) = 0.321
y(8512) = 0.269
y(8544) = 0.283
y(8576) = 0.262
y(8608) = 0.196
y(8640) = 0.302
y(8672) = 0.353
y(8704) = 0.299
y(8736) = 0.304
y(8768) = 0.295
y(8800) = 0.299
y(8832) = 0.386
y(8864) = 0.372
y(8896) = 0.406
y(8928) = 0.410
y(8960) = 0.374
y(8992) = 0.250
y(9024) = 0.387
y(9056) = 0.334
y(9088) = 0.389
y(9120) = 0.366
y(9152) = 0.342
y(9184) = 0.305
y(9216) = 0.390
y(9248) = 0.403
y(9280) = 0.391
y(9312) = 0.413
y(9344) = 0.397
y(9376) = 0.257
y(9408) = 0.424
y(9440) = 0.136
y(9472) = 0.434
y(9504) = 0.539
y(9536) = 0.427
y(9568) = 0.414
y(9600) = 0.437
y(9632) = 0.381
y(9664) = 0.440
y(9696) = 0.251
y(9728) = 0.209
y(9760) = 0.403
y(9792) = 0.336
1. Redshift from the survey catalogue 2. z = 0.998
